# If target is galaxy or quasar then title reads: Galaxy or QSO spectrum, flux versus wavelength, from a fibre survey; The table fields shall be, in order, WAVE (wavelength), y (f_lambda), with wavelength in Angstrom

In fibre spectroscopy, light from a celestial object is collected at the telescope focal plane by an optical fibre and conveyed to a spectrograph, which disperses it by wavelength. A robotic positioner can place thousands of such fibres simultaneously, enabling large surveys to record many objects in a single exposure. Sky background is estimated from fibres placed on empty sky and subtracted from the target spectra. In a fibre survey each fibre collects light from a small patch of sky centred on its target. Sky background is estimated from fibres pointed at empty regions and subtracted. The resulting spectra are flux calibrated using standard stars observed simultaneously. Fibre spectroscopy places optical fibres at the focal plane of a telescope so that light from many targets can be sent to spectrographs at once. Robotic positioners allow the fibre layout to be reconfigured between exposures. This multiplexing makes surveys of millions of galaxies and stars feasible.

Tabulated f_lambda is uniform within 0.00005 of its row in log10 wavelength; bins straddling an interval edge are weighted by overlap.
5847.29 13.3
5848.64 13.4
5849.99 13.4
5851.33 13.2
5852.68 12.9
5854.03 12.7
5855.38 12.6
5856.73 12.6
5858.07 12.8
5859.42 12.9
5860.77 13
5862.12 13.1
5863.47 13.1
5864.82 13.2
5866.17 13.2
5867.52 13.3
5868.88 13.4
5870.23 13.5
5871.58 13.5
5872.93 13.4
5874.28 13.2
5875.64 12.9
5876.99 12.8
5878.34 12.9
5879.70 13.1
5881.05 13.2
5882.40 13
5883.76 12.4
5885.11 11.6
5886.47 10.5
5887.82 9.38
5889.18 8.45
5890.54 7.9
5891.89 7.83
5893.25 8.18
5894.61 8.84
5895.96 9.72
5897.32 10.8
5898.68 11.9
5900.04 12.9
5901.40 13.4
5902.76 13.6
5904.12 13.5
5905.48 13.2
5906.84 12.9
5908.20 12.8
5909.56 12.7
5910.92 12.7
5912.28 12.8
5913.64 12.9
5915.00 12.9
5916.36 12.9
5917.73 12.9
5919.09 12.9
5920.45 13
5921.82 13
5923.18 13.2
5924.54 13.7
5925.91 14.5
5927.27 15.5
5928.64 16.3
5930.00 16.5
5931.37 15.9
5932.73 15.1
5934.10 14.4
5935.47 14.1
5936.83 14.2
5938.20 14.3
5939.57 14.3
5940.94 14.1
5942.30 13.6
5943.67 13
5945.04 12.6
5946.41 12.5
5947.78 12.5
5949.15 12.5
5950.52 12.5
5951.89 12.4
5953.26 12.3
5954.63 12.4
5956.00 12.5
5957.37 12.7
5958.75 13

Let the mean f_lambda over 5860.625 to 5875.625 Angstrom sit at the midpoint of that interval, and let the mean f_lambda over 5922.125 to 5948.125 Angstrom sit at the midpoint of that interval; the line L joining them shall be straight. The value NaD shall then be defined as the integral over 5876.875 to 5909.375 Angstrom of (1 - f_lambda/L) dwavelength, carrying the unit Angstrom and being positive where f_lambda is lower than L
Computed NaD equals 5.2 Angstrom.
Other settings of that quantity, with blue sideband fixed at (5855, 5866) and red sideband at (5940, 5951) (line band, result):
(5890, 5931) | 1.19 Angstrom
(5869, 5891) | 1.51 Angstrom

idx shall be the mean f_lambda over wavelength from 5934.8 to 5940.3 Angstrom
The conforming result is 14.2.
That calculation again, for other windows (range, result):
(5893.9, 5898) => 9.78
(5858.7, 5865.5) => 13.1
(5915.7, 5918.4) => 12.9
